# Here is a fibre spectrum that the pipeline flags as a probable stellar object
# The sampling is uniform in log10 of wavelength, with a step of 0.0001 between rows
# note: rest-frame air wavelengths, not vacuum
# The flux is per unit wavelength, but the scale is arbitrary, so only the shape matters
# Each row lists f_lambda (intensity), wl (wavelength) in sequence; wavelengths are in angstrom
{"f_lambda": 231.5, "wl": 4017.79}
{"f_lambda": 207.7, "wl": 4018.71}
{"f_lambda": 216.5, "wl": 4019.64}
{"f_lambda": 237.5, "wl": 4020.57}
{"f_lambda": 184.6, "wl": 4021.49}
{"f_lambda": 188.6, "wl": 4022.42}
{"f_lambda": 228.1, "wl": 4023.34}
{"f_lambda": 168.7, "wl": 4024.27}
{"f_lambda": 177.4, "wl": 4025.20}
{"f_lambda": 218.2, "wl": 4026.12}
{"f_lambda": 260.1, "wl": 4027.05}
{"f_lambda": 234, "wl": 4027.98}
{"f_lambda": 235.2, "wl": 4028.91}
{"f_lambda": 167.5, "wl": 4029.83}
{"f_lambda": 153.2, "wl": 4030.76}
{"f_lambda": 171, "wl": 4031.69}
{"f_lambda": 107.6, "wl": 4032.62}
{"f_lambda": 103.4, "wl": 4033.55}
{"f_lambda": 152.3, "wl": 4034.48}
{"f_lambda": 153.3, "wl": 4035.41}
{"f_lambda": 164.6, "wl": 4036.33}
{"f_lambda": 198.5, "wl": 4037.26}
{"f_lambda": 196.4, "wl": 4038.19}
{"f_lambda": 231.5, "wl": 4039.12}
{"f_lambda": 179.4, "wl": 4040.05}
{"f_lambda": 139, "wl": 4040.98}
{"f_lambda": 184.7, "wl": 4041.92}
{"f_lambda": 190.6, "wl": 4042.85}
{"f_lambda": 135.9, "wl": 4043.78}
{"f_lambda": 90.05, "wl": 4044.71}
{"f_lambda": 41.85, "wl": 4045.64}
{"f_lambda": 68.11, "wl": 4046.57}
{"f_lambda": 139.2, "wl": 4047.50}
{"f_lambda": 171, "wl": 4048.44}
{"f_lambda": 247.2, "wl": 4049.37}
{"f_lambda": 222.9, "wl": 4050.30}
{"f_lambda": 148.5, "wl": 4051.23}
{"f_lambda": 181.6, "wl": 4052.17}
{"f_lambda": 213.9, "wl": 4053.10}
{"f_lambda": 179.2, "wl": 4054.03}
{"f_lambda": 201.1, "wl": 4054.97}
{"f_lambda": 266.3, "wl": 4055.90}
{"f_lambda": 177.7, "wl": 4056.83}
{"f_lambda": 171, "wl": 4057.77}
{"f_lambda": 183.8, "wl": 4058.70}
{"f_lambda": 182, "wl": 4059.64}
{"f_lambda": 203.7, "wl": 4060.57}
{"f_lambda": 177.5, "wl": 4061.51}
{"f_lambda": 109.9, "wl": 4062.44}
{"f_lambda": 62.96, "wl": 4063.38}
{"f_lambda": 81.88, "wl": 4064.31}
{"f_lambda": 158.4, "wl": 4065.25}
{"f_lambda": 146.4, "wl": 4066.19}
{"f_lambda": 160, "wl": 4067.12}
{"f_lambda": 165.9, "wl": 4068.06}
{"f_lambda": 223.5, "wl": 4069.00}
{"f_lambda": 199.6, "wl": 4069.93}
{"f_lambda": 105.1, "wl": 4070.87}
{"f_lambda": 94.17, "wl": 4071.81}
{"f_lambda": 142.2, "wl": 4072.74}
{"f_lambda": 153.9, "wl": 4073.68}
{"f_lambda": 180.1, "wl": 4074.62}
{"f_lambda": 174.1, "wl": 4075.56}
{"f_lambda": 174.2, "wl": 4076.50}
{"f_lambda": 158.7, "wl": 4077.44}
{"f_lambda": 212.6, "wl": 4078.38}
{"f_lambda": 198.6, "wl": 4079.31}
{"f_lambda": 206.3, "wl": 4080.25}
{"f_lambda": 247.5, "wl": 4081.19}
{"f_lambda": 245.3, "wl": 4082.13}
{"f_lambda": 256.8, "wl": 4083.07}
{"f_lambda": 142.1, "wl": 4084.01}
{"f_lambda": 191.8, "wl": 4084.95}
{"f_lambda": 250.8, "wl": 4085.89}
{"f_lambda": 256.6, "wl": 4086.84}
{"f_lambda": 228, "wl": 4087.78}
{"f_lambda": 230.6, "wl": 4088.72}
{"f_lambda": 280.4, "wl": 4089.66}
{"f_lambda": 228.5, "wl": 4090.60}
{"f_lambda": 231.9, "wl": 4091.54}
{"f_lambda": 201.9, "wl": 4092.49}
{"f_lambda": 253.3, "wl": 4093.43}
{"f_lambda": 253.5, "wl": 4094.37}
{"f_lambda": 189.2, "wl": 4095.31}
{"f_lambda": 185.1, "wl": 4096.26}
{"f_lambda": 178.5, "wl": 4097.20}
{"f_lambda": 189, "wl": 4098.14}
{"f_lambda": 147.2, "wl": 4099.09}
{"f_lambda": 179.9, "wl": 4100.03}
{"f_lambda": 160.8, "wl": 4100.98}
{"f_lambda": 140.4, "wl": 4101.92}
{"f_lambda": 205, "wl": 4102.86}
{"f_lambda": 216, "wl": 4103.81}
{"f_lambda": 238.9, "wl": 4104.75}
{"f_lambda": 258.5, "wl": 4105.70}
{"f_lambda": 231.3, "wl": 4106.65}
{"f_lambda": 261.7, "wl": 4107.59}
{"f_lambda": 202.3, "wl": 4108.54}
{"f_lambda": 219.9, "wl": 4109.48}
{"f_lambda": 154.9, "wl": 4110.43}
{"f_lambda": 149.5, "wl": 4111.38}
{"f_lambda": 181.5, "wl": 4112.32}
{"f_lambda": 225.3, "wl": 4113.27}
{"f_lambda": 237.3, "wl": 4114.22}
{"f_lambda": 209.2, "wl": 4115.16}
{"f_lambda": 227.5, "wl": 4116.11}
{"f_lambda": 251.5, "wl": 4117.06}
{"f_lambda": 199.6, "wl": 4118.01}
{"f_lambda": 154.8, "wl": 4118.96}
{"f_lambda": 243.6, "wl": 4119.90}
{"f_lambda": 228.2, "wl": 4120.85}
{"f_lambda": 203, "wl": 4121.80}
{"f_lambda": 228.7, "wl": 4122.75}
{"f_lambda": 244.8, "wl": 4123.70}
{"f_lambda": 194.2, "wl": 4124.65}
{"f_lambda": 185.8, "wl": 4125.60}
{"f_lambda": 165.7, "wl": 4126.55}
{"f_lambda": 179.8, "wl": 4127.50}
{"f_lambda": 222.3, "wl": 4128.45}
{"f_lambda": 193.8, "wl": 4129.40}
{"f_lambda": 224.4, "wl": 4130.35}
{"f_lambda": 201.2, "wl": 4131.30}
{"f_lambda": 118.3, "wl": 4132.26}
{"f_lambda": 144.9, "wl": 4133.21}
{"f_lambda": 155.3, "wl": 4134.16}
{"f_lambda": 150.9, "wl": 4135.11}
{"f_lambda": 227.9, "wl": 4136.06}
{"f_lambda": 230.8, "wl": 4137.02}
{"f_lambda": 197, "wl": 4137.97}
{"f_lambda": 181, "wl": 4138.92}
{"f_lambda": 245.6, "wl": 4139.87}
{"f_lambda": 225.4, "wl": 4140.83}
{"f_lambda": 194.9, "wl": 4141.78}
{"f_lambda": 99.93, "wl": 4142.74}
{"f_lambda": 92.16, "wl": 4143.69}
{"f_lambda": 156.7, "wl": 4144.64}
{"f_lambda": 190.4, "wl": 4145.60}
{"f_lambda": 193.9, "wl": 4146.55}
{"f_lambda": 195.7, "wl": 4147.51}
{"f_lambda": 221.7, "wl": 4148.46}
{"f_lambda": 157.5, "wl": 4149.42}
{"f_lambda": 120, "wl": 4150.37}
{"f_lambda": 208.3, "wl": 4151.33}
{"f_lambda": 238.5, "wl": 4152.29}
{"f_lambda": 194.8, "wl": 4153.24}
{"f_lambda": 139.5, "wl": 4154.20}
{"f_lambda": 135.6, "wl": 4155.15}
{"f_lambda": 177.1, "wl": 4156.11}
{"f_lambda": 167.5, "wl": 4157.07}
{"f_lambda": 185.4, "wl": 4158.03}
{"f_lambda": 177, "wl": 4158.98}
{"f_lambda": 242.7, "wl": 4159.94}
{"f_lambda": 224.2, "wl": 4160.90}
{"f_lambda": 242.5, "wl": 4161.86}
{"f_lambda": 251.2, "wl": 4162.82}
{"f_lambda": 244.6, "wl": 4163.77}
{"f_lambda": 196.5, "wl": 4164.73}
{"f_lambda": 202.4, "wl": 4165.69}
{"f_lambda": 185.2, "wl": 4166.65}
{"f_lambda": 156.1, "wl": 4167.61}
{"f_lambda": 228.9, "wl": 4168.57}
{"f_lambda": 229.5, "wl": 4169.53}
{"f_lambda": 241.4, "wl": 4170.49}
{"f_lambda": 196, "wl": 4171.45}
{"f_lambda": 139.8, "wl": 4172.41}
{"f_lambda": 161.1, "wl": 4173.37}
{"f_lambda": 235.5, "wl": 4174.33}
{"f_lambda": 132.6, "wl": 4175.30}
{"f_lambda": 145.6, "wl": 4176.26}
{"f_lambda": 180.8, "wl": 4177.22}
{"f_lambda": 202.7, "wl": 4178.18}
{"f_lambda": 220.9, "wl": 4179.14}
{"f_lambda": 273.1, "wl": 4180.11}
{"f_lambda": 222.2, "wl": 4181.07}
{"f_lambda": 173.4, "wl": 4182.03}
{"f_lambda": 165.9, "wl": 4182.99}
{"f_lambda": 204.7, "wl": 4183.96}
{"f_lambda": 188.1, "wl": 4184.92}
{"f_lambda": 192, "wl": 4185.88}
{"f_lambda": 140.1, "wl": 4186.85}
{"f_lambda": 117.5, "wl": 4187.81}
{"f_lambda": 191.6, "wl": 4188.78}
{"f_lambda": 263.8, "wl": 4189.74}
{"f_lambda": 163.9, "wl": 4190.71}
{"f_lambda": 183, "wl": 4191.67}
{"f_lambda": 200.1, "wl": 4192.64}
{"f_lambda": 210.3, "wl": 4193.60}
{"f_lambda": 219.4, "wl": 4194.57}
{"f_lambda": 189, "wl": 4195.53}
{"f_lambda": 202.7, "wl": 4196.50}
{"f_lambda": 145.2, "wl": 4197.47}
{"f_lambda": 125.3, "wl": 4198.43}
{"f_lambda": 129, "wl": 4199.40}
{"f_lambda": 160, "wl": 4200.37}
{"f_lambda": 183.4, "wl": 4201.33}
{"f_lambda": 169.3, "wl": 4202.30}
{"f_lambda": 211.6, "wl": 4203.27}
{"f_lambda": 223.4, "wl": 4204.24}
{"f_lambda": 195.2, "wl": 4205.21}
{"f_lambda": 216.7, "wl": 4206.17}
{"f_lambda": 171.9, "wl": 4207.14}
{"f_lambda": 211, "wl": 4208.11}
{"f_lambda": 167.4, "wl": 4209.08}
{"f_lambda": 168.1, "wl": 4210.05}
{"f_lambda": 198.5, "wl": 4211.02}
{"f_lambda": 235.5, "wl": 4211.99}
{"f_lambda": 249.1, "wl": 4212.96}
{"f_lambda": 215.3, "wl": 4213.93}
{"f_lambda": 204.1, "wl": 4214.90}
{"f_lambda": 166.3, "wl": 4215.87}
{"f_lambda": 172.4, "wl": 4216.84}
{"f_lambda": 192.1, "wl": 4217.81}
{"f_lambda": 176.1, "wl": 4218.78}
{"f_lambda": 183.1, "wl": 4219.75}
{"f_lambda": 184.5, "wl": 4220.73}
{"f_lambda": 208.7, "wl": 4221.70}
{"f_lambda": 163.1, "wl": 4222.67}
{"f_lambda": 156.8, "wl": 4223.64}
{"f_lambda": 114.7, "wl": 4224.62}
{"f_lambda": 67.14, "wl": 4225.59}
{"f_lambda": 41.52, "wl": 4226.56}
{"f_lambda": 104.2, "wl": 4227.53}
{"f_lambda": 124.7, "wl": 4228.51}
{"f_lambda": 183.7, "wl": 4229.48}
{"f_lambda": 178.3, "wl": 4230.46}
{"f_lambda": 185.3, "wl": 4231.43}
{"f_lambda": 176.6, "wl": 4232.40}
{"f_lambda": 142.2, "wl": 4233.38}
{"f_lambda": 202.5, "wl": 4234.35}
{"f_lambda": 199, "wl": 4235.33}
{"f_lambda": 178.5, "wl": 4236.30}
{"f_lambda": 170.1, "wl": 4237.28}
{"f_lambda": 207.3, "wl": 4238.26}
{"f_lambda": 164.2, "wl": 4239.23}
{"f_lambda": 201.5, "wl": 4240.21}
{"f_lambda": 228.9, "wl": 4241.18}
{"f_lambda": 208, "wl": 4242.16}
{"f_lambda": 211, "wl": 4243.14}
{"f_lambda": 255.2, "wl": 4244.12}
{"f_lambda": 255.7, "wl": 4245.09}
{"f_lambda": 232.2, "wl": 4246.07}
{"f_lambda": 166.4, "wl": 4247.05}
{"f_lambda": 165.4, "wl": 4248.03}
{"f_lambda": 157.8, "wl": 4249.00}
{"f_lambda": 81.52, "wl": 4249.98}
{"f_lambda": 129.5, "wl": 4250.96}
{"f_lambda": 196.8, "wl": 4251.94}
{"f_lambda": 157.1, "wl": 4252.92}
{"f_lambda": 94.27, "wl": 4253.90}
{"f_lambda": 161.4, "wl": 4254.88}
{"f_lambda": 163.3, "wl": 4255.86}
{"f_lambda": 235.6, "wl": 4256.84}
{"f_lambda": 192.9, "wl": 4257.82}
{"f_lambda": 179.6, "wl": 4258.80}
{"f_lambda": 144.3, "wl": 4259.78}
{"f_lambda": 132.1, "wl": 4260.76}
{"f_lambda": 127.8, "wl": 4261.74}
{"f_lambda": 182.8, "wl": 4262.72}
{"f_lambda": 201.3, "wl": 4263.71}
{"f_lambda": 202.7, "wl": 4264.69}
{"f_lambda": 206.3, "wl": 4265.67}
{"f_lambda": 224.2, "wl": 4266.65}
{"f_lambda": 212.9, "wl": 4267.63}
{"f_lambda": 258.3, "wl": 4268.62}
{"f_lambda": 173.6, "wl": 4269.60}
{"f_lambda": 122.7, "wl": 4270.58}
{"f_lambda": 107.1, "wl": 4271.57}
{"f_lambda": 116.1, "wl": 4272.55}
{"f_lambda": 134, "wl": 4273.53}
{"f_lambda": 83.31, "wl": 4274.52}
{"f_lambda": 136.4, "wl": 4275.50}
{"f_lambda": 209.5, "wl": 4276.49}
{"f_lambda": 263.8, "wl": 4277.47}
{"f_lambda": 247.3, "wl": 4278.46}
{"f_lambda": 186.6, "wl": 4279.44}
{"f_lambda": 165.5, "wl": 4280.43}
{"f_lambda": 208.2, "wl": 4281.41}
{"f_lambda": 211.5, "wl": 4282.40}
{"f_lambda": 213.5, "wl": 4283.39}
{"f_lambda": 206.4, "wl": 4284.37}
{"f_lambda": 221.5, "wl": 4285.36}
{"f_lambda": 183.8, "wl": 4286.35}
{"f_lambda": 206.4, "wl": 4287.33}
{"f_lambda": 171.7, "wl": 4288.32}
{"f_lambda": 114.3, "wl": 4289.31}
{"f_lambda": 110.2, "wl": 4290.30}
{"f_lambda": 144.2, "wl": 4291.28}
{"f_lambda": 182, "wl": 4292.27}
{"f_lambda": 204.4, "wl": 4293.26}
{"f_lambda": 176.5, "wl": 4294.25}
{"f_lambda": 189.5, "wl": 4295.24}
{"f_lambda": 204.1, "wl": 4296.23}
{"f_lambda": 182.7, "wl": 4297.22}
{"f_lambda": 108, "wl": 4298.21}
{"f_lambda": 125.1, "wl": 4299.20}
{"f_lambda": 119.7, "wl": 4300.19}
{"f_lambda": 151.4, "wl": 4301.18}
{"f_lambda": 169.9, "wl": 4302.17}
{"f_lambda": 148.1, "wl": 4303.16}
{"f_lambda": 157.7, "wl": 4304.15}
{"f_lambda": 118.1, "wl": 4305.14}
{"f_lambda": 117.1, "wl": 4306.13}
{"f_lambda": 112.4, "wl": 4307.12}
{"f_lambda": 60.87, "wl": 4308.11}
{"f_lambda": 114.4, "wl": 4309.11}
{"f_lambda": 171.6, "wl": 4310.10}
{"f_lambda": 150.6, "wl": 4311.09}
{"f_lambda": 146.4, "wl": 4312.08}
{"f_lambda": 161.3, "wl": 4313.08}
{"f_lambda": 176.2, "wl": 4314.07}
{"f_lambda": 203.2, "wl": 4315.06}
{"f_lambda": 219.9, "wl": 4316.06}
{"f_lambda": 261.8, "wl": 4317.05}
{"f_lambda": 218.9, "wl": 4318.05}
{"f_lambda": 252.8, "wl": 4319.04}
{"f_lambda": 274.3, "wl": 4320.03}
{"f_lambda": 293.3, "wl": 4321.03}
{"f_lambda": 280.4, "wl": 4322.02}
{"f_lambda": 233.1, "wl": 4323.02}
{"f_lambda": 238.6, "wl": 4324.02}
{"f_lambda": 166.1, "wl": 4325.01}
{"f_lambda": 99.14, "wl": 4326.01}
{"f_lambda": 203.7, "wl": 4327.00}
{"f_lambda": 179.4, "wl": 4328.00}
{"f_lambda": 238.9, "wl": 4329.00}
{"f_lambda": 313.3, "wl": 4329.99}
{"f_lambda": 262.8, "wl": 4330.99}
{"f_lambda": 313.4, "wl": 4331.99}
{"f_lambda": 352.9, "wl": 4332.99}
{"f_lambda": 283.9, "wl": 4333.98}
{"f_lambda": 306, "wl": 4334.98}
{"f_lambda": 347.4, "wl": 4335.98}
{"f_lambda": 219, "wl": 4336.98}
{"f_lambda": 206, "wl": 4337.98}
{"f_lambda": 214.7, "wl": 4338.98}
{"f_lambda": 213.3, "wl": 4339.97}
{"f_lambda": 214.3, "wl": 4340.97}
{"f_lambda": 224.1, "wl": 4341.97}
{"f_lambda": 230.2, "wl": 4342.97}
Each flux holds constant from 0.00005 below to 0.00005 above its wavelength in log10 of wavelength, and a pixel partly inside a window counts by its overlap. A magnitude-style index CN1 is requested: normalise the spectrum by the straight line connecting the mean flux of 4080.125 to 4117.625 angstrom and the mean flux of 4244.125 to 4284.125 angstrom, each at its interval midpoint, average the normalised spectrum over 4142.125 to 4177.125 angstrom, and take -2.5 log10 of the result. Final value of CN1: 0.08 mag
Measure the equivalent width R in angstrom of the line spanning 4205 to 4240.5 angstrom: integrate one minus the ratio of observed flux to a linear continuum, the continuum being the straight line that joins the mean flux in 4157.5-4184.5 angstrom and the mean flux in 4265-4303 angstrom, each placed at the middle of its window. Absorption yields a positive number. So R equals 2.8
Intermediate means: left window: 202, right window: 175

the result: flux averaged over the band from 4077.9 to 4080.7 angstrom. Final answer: 206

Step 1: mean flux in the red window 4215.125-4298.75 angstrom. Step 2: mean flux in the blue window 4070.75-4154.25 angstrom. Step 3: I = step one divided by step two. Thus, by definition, 0.88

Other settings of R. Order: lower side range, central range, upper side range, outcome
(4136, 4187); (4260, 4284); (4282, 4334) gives 1.34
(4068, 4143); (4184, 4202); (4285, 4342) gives 1.83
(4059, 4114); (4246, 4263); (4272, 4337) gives 2.95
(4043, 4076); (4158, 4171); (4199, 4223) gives -2.50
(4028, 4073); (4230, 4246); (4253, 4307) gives -2.84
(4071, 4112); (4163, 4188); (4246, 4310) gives -1.03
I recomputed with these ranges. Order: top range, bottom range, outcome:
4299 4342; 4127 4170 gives 1.08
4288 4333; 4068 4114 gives 0.92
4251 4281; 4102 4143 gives 0.86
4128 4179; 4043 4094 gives 1.04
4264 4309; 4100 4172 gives 0.85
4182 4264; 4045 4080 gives 1.08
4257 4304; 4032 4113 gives 0.95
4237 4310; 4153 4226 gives 0.91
